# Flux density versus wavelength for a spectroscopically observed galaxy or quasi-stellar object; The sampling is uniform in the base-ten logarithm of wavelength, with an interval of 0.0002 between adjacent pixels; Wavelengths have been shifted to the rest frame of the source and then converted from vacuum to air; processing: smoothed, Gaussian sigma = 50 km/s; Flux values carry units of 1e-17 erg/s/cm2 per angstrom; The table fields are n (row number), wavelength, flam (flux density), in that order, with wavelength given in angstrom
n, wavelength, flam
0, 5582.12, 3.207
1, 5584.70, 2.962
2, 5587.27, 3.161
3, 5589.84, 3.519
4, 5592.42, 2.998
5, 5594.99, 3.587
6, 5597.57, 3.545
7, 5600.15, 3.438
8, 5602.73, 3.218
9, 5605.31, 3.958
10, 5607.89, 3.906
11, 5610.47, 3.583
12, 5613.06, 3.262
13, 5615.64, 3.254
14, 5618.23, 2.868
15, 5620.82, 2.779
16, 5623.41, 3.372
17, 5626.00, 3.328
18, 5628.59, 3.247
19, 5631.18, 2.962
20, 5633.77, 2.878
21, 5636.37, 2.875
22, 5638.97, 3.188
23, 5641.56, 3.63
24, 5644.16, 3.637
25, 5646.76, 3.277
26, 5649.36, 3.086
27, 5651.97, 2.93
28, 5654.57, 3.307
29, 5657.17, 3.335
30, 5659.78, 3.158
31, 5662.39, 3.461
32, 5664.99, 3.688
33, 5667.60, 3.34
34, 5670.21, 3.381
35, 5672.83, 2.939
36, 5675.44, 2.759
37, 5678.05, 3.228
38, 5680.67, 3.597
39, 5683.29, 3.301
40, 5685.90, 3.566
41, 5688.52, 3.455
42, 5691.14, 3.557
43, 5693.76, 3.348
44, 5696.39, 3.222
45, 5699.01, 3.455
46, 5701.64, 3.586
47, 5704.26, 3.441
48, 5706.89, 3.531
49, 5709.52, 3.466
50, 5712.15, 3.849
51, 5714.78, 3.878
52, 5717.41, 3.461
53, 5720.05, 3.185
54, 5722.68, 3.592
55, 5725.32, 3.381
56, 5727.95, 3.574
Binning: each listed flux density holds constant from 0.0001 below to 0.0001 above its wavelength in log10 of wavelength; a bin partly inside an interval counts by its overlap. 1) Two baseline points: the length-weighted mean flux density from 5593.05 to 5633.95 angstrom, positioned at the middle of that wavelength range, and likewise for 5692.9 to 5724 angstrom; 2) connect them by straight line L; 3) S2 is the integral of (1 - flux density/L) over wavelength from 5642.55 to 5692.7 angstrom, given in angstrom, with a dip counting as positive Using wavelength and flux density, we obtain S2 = 1.6 angstrom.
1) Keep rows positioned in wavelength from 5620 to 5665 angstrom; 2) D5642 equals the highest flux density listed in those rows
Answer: 3.688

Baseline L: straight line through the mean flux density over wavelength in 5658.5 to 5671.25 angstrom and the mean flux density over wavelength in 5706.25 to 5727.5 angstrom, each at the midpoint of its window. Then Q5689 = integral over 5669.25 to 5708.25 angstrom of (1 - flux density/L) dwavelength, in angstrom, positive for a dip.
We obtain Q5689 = 1.3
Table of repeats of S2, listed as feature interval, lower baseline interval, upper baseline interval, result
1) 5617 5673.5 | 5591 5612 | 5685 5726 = 4.8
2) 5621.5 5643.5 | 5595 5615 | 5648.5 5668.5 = 1.5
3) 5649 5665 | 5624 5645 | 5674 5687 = -0.1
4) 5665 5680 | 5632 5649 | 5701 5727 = 0.7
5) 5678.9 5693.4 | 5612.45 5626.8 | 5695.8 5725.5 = -0.3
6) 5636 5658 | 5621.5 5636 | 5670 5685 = -0.8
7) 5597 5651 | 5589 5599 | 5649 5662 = 0.1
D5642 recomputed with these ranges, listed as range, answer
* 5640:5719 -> 3.878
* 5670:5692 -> 3.597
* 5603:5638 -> 3.958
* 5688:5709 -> 3.586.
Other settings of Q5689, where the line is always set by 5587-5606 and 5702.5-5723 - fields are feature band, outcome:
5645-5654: 0.9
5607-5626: 0.9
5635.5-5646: 0.4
